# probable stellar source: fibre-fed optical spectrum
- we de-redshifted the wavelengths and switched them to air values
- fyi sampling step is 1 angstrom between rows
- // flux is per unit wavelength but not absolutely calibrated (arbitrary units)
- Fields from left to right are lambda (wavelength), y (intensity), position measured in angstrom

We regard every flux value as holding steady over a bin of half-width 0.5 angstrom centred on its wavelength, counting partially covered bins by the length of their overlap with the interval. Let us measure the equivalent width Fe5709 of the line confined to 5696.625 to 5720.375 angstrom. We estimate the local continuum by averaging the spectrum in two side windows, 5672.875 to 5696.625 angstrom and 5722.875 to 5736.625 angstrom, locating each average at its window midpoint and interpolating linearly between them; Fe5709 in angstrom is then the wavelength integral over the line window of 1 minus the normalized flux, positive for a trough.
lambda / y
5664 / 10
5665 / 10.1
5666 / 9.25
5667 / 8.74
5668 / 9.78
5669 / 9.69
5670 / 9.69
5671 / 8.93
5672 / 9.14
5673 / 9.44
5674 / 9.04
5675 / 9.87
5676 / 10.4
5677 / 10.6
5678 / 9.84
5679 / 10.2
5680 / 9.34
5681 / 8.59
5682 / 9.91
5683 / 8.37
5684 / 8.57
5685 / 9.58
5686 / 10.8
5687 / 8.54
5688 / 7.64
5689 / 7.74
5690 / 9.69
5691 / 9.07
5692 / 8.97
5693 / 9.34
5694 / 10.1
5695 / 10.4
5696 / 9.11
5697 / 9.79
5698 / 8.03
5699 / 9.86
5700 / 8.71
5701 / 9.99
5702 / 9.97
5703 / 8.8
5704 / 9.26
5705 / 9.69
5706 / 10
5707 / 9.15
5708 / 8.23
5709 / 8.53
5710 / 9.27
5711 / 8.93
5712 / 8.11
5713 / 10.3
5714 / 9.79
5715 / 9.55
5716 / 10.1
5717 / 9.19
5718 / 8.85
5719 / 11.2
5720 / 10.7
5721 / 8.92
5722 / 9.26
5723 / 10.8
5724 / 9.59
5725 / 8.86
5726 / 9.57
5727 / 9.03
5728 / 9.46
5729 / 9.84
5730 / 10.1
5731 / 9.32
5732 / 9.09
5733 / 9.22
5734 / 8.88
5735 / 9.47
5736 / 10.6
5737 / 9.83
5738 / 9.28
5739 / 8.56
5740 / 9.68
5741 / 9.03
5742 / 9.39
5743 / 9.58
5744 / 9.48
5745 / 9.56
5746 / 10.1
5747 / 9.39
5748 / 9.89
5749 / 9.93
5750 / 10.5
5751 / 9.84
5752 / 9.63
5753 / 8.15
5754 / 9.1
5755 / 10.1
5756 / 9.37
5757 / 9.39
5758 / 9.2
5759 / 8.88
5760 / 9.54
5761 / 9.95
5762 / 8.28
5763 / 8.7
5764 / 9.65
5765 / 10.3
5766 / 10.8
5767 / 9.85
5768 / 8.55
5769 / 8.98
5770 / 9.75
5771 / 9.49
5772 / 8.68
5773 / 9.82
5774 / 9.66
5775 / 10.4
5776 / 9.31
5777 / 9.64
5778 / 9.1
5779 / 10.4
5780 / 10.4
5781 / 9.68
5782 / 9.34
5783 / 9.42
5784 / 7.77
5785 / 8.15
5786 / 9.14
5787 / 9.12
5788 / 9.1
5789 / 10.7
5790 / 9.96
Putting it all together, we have 0.1 angstrom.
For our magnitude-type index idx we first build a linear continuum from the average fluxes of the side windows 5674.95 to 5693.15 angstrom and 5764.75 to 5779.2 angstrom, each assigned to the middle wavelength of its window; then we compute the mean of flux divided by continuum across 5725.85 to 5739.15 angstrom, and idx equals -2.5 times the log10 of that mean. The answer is 0.00 mag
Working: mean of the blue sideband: 9.3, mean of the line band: 9.47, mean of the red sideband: 9.62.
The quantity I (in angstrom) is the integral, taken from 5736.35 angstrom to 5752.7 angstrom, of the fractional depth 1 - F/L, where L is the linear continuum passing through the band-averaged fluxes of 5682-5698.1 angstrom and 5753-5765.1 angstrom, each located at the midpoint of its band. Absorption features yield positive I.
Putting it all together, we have -0.6 angstrom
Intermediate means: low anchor 9.16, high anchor 9.29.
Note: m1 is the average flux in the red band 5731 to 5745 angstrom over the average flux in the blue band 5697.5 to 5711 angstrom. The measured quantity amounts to 1.02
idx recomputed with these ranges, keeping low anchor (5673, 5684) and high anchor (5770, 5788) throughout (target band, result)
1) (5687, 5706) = 0.03 mag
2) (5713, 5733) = -0.02 mag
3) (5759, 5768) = -0.01 mag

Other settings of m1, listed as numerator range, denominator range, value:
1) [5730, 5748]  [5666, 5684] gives 1.00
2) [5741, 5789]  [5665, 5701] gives 1.01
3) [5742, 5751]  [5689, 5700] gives 1.05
